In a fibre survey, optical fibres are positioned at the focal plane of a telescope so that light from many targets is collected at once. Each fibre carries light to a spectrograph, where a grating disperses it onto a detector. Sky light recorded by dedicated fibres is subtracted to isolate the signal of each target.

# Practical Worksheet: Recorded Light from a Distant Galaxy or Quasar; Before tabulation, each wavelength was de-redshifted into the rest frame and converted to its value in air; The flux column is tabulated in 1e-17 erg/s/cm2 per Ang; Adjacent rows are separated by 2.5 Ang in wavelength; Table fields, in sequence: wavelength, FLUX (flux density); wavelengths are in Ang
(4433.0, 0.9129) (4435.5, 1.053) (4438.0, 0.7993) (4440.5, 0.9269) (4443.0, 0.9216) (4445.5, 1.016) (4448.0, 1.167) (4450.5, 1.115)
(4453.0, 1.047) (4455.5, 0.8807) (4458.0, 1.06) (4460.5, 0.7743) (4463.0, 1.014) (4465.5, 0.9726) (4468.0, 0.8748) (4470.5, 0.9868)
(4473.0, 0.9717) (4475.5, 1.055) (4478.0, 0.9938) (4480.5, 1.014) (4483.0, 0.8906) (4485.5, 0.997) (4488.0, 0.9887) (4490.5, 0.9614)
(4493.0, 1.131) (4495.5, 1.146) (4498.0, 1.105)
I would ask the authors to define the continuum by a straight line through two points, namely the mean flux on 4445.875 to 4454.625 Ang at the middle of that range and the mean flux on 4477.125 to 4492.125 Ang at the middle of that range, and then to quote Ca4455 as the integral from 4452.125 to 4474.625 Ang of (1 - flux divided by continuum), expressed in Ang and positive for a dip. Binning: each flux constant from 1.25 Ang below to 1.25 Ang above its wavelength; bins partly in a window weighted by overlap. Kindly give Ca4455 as 2.0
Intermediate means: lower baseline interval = 1.09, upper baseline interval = 0.978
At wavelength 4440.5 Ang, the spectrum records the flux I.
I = 0.9269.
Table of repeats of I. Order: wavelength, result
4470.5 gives 0.9868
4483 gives 0.8906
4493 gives 1.131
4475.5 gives 1.055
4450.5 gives 1.115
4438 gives 0.7993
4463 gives 1.014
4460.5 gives 0.7743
